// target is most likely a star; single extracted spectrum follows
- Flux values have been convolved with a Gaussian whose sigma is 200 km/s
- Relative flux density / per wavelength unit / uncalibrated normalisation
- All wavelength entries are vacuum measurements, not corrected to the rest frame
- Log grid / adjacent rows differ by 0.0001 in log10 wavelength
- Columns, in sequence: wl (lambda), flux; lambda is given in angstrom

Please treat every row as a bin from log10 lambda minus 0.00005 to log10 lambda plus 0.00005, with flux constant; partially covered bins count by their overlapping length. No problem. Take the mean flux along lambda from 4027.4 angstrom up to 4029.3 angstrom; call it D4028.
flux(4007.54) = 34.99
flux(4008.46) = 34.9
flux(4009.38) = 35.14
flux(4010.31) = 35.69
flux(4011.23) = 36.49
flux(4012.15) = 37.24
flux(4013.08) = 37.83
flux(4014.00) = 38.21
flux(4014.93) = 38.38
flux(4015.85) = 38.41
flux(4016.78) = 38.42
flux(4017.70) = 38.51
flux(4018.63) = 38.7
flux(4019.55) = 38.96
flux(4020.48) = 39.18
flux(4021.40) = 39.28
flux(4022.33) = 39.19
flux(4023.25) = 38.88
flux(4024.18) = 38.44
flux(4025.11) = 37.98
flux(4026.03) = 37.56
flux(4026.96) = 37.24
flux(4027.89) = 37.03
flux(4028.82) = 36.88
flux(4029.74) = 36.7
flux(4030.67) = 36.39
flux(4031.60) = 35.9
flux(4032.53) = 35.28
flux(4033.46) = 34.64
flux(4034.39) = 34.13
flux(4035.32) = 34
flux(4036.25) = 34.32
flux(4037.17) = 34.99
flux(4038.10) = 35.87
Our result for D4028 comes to 37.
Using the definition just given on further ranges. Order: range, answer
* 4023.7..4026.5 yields 38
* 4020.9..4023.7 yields 39.2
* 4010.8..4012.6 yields 36.9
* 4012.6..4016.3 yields 38.2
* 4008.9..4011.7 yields 35.8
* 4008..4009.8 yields 35.1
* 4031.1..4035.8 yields 34.7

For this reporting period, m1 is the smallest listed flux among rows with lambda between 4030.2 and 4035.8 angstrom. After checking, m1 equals 34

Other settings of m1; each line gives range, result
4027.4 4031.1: 36.39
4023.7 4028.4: 37.03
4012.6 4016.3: 37.83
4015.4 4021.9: 38.41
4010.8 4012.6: 36.49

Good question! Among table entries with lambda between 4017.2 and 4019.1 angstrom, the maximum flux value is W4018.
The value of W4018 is 38.7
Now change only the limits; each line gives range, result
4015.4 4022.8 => 39.28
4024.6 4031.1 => 37.98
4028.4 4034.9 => 36.88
